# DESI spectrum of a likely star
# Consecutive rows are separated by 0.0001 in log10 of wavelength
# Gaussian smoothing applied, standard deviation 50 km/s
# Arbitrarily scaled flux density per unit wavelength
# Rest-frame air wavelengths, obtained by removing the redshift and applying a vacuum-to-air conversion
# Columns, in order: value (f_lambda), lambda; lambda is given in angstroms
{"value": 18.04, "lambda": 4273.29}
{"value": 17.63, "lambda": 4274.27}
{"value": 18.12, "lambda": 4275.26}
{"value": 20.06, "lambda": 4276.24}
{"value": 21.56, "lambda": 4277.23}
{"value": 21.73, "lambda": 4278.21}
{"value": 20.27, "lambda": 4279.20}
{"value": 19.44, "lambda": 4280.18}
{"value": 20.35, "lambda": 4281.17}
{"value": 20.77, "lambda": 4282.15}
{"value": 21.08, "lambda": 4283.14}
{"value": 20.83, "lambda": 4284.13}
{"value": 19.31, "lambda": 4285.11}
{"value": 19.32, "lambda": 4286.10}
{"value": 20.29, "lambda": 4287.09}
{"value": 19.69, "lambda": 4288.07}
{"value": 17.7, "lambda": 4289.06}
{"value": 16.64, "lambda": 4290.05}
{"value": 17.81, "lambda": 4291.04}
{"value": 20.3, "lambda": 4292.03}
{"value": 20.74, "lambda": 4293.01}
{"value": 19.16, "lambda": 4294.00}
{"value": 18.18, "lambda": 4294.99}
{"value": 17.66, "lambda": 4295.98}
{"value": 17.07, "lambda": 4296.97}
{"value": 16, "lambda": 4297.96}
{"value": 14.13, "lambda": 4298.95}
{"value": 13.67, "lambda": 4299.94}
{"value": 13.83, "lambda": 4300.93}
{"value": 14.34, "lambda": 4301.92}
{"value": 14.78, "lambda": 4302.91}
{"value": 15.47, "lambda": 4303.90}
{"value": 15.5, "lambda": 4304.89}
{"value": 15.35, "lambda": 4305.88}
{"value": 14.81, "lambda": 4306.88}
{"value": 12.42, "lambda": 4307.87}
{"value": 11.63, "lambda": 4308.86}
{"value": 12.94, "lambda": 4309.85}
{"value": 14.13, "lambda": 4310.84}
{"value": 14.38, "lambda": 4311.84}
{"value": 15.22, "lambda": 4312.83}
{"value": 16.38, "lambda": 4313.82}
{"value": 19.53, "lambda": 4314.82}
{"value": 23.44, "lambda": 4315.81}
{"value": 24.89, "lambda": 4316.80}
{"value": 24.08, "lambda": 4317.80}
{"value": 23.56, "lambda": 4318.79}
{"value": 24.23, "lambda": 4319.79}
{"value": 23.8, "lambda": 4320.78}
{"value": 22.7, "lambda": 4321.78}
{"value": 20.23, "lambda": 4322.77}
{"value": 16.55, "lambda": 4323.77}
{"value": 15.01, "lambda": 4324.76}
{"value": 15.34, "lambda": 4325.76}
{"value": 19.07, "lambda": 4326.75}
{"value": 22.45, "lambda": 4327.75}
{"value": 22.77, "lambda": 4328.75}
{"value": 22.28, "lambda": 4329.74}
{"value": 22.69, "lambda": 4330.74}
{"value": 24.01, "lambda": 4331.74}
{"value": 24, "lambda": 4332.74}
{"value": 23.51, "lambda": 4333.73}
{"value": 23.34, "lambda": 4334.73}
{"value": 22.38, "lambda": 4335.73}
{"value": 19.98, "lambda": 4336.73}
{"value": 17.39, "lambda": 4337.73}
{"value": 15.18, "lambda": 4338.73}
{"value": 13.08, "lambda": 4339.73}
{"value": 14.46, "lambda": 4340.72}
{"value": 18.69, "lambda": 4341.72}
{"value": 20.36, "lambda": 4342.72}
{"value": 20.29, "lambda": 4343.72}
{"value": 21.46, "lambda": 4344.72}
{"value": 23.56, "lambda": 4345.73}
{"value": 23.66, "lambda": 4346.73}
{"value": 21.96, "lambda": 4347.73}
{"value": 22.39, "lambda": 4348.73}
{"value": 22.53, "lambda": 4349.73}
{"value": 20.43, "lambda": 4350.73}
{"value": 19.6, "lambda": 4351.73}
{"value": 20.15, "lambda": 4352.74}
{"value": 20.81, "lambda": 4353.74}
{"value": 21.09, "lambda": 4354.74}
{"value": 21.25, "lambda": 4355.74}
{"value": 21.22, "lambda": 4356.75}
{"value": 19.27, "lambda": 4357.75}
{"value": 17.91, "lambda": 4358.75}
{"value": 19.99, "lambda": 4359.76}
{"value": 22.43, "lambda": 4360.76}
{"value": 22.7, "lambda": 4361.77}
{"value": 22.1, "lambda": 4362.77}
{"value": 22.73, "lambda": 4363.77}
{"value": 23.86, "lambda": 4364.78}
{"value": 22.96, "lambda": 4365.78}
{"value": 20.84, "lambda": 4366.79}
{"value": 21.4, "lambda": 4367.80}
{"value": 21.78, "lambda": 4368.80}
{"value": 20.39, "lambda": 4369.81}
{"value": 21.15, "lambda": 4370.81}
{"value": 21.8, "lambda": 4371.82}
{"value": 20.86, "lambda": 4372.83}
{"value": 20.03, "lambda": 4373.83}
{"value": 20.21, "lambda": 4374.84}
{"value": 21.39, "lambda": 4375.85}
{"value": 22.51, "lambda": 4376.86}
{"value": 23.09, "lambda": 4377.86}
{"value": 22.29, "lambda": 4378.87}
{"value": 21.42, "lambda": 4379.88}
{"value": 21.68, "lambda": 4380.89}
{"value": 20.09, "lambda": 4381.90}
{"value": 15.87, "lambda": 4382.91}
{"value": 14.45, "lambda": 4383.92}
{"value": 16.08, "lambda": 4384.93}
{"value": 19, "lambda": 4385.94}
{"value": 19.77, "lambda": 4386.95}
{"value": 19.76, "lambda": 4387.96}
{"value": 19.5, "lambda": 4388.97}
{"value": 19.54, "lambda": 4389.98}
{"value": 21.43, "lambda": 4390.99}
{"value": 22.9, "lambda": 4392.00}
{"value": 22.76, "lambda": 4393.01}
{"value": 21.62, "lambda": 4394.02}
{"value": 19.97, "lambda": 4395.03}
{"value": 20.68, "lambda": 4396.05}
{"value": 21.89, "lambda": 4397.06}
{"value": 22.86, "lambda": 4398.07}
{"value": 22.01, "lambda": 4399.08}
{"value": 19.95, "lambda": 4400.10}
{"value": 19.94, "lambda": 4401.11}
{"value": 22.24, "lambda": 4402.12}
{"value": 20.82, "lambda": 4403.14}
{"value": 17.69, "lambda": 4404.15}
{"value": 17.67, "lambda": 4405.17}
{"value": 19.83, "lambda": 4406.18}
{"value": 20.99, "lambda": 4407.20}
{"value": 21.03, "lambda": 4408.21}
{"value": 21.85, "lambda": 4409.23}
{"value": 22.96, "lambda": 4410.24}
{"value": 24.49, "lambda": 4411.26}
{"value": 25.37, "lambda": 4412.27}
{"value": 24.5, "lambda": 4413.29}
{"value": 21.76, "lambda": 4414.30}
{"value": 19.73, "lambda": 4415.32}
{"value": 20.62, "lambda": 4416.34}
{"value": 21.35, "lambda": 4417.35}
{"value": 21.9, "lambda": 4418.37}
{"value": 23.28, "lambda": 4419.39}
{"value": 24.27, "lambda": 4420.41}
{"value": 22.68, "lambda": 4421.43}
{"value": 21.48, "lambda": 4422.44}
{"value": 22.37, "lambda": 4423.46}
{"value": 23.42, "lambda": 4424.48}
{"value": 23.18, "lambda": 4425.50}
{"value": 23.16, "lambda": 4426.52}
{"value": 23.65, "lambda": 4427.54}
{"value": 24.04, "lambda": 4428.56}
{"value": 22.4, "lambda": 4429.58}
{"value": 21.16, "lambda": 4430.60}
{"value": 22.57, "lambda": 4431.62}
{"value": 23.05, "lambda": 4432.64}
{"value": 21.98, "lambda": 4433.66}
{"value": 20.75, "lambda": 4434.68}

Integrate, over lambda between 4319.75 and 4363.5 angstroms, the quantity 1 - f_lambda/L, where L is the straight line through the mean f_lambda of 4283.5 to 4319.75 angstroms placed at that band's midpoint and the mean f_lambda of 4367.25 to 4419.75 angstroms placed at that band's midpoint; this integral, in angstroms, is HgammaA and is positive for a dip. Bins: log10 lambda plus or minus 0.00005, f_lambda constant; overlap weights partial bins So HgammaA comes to -3.8 angstroms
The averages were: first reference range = 17.5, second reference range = 20.9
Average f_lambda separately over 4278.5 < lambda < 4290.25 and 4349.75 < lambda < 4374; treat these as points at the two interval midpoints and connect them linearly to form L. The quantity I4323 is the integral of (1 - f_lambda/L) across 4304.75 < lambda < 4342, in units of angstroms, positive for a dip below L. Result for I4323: 2.6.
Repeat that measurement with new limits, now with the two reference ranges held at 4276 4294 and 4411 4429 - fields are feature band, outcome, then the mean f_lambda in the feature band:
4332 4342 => 0.8 angstroms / 19.3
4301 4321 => 3.0 angstroms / 17.4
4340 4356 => 0.4 angstroms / 20.7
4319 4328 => 0.3 angstroms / 20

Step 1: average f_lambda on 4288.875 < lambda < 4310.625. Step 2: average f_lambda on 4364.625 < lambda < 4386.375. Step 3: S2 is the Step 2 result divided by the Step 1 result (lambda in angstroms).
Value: 1.29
